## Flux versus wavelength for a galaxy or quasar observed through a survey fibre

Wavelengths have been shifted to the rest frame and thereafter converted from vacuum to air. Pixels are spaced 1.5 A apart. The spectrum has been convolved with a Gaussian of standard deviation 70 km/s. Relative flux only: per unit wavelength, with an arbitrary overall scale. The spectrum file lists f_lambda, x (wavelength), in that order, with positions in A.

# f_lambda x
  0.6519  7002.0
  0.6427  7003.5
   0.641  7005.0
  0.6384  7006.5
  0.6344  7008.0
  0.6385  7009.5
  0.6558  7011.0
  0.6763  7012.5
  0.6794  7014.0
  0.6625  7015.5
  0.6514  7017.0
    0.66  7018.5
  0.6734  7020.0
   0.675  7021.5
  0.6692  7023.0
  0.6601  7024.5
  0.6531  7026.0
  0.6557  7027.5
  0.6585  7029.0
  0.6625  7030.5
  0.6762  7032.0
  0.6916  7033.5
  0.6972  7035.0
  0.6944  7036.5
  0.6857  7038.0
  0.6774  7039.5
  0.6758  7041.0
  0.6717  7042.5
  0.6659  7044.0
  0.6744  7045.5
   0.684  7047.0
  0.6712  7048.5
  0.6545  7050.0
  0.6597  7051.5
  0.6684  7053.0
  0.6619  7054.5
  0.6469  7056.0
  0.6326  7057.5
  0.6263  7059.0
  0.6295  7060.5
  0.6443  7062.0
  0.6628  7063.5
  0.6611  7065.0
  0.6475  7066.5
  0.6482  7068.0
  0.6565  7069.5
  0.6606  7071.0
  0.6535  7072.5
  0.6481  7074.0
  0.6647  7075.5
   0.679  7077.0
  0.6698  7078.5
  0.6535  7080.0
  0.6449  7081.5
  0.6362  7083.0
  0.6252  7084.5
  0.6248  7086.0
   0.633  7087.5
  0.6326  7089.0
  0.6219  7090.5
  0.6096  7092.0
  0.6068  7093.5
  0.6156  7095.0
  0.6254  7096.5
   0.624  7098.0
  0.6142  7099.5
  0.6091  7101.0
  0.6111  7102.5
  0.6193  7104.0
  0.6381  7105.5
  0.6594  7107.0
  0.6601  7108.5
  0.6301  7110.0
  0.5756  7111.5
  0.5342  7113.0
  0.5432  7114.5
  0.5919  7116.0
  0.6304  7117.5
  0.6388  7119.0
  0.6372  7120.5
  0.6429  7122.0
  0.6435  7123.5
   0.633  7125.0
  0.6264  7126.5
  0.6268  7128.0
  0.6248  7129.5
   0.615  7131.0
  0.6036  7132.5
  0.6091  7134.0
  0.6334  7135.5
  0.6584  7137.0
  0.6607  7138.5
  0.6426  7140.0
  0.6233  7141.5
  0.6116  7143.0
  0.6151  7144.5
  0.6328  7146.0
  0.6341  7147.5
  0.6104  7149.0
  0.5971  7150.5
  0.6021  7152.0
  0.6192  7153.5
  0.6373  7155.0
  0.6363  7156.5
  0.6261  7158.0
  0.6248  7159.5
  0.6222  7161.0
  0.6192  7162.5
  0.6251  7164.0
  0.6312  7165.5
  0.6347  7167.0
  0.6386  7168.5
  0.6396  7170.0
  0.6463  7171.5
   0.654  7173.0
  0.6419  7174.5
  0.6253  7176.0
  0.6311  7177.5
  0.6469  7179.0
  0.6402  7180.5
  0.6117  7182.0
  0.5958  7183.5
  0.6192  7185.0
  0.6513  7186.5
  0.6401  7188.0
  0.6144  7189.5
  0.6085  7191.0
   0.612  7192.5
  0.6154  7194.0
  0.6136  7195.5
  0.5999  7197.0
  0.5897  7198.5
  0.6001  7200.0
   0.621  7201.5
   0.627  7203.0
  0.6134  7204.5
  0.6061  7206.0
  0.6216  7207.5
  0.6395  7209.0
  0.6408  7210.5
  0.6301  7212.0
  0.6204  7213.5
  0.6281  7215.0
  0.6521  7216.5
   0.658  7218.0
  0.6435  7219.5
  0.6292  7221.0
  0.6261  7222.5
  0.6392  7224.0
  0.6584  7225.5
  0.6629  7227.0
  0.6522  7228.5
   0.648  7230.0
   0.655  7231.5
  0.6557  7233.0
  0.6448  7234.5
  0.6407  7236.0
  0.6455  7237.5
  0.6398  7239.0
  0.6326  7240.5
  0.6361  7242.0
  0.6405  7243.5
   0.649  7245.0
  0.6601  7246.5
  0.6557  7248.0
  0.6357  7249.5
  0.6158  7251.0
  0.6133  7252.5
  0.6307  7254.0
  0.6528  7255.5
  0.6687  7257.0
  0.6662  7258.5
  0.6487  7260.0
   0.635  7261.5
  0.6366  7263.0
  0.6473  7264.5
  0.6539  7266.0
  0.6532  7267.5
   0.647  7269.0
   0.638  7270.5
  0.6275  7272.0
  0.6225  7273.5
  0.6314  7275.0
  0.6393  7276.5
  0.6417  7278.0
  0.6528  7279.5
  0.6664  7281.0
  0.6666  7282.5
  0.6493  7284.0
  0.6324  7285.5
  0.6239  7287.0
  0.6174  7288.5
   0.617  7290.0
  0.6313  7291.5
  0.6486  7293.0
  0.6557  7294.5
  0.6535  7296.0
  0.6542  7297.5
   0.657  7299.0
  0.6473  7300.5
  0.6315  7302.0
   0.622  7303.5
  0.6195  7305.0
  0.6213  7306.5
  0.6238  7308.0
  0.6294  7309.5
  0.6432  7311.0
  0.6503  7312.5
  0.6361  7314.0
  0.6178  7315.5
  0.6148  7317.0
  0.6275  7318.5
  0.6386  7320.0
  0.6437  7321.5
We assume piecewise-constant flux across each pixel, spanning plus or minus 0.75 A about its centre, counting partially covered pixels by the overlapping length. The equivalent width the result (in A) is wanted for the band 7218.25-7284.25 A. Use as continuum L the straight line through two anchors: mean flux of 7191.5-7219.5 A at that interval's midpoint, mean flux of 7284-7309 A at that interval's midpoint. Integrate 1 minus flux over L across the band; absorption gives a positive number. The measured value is -1.67 A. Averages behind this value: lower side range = 0.622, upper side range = 0.635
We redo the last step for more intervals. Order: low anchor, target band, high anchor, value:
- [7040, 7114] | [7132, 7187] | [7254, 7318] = 1.05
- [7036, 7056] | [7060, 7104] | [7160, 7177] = 1.50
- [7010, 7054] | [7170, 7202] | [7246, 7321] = 1.38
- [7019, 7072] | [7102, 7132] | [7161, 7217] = 1.19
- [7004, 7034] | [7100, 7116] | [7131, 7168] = 0.73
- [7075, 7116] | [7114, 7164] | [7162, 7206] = 0.00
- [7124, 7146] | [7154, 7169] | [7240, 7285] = 0.04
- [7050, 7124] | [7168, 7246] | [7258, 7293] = 0.72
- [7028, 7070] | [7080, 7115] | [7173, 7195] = 1.71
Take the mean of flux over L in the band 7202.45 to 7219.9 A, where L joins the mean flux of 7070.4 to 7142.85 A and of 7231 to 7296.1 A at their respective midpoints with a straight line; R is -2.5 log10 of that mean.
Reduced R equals 0.01 mag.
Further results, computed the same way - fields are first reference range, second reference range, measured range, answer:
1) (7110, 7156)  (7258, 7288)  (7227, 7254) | -0.01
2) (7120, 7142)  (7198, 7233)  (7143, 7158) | 0.02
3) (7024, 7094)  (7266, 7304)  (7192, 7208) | 0.06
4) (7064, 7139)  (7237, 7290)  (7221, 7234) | -0.02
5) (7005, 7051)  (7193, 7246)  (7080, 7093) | 0.05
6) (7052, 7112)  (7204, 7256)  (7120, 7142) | 0.01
